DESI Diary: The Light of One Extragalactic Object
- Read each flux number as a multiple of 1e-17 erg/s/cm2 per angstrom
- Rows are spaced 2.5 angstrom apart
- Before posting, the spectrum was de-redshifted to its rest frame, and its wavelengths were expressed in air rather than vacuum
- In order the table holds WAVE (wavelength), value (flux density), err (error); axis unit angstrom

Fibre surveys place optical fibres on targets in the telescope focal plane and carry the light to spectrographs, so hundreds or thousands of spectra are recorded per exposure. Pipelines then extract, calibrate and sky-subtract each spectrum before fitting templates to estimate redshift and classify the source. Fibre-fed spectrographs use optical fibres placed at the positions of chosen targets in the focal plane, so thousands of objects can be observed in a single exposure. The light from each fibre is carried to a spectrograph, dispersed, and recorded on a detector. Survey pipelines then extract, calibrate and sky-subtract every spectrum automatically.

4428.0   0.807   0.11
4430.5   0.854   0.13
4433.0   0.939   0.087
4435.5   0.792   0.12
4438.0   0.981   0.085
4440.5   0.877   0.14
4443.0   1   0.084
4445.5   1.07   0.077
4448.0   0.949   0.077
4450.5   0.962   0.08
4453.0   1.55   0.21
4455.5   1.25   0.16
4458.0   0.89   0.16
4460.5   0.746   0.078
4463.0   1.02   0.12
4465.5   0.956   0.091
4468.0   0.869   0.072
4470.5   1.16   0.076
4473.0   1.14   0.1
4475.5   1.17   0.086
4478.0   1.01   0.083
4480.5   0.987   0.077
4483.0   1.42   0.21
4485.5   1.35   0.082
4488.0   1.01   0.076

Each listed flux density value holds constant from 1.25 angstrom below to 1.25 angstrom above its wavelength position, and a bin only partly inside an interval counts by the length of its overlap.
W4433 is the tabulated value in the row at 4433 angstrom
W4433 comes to 0.939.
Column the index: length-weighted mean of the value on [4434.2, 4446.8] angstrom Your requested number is 0.944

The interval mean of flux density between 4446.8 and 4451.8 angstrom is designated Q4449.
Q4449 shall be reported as 0.962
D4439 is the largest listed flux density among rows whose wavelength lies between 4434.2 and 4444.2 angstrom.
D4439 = 1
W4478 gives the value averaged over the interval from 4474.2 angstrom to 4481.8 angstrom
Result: 1.06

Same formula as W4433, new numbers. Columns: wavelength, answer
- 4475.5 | 1.17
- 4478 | 1.01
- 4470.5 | 1.16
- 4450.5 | 0.962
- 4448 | 0.949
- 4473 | 1.14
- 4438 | 0.981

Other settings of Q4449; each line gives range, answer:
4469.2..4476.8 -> 1.15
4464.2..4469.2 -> 0.914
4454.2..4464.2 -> 0.979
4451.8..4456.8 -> 1.39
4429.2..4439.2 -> 0.891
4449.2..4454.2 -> 1.25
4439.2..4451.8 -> 0.974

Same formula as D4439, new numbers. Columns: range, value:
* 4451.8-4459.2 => 1.55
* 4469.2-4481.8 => 1.17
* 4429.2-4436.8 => 0.939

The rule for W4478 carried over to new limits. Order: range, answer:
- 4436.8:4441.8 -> 0.929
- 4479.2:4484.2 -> 1.2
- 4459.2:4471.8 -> 0.951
